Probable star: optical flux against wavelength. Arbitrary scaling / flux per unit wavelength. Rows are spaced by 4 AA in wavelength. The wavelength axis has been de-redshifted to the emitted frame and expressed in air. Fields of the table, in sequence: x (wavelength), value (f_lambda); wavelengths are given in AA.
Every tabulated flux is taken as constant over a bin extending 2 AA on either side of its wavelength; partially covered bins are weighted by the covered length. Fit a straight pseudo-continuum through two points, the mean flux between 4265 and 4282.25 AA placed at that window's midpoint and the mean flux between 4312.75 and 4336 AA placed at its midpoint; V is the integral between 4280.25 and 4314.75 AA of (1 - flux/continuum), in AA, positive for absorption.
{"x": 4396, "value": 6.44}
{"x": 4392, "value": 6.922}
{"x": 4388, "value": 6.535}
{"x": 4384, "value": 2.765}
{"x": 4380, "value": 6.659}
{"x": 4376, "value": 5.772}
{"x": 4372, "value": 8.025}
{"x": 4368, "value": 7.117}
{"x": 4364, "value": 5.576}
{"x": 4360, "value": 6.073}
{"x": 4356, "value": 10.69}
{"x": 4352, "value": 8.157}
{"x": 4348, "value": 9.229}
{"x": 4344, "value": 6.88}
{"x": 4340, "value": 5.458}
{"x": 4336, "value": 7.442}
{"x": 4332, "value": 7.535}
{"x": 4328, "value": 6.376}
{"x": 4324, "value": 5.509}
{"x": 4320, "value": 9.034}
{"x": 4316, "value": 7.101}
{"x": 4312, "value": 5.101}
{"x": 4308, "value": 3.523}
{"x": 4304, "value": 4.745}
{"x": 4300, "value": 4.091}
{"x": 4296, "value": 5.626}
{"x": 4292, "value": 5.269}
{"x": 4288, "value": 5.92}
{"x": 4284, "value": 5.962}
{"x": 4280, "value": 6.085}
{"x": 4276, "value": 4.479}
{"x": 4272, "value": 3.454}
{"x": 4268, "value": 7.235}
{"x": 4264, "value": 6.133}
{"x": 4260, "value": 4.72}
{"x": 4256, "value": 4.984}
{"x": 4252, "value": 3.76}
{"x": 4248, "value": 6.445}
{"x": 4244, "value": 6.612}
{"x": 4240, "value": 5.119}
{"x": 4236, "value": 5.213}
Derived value 5.5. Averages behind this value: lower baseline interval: 5.37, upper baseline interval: 7.03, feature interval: 5.13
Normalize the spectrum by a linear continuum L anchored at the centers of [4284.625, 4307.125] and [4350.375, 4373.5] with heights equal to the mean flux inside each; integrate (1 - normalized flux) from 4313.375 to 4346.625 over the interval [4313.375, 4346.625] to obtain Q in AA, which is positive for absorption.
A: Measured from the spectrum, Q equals -3.0 AA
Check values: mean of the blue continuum 5.1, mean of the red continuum 7.59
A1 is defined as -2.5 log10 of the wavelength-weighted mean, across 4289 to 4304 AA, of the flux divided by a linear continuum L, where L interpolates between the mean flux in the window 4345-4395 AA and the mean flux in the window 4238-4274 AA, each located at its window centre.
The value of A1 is 0.18 mag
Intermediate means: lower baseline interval 5.38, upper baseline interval 6.95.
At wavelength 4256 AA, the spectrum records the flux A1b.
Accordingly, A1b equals 4.984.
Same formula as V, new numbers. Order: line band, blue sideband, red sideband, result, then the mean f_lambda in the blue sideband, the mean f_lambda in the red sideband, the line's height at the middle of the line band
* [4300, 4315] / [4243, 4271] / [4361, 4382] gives 3.6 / 5.59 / 6.6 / 6.03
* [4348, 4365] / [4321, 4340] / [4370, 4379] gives -2.8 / 6.71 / 6.87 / 6.8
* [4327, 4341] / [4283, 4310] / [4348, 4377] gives -0.9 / 4.98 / 7.53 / 6.43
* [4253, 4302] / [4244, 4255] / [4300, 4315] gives -3.1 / 5.37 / 4.58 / 4.99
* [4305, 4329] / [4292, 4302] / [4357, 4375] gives -2.2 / 4.94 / 6.87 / 5.5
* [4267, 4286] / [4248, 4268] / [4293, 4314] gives -1.2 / 5.29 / 4.65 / 5.03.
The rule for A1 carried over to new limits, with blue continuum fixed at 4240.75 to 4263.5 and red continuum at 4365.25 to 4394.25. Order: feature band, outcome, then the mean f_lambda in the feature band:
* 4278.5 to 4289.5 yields -0.08 mag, 5.99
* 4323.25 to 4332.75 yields -0.10 mag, 6.46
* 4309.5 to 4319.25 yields -0.10 mag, 6.34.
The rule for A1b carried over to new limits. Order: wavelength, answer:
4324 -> 5.509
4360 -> 6.073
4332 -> 7.535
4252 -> 3.76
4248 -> 6.445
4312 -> 5.101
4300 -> 4.091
